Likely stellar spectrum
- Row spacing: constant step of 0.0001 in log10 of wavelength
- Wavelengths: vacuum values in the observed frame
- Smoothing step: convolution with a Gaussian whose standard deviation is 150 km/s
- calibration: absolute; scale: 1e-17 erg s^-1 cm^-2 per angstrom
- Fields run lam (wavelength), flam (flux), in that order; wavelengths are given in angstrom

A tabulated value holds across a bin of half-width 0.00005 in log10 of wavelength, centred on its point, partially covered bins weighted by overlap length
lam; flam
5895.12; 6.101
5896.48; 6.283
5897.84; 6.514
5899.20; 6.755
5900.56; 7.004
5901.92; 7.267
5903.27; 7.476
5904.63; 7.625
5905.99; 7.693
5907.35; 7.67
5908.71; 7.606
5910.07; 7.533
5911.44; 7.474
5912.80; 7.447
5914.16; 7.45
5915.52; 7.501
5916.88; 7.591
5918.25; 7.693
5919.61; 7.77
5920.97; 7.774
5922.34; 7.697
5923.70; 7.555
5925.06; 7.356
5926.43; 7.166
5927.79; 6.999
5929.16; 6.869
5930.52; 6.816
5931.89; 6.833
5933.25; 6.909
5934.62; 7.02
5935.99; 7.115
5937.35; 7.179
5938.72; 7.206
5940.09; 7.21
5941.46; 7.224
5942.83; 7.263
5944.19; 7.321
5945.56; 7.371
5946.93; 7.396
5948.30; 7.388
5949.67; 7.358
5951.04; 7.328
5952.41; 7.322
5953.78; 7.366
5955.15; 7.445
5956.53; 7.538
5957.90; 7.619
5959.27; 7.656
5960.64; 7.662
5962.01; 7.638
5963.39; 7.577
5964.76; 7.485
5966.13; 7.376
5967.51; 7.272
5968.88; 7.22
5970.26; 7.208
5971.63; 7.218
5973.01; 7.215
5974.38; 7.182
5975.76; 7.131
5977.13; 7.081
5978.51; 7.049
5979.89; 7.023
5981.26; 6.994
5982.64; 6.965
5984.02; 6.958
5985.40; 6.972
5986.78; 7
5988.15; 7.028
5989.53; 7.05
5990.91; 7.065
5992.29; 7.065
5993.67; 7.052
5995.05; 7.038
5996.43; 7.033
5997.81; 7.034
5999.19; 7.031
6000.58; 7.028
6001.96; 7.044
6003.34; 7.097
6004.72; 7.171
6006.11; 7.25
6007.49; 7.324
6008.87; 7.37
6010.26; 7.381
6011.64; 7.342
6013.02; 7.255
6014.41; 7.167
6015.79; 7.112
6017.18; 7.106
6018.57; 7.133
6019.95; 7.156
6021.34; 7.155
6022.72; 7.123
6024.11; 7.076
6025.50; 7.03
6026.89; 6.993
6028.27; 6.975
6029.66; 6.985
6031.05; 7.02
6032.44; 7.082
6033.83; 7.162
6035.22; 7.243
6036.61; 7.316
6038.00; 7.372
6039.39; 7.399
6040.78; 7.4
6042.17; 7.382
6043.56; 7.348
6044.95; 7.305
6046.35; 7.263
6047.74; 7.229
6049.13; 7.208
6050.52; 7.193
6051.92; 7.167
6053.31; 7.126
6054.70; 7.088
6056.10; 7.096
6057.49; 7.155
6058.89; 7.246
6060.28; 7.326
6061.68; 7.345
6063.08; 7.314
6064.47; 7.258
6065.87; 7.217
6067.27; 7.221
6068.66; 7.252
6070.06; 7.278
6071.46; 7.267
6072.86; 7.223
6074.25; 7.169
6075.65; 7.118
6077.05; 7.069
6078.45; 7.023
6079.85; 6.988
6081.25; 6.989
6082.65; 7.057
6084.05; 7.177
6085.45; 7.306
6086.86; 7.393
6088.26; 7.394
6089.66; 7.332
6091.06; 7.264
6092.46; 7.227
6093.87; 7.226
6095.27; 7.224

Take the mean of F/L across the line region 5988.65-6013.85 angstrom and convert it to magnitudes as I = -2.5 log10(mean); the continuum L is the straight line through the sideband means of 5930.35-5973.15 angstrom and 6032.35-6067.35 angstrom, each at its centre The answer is 0.02 mag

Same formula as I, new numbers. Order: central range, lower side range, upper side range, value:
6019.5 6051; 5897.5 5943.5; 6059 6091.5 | 0.01 mag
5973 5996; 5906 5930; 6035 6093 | 0.05 mag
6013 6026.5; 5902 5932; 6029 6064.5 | 0.02 mag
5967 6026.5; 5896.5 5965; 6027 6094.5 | 0.02 mag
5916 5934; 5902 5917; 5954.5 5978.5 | 0.03 mag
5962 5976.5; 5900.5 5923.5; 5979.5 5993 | -0.02 mag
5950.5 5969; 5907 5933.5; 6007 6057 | -0.02 mag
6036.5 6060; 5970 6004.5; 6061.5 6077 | -0.01 mag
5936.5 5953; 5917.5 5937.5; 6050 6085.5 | -0.01 mag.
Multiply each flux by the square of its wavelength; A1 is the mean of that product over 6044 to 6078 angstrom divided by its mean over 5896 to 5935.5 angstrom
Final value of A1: 1.04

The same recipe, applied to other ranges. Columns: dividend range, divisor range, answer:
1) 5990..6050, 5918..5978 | 1.00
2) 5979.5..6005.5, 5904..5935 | 0.97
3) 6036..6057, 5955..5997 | 1.03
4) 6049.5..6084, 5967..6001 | 1.04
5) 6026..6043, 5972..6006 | 1.03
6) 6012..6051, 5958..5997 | 1.02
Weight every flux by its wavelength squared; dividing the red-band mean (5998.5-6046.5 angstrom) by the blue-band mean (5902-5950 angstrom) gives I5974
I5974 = 1.01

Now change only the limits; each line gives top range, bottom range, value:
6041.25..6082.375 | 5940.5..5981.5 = 1.02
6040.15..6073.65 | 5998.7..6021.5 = 1.02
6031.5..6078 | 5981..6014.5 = 1.04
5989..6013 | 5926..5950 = 1.02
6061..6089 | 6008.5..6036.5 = 1.03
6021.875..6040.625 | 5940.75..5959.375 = 0.99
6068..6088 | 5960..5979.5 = 1.02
